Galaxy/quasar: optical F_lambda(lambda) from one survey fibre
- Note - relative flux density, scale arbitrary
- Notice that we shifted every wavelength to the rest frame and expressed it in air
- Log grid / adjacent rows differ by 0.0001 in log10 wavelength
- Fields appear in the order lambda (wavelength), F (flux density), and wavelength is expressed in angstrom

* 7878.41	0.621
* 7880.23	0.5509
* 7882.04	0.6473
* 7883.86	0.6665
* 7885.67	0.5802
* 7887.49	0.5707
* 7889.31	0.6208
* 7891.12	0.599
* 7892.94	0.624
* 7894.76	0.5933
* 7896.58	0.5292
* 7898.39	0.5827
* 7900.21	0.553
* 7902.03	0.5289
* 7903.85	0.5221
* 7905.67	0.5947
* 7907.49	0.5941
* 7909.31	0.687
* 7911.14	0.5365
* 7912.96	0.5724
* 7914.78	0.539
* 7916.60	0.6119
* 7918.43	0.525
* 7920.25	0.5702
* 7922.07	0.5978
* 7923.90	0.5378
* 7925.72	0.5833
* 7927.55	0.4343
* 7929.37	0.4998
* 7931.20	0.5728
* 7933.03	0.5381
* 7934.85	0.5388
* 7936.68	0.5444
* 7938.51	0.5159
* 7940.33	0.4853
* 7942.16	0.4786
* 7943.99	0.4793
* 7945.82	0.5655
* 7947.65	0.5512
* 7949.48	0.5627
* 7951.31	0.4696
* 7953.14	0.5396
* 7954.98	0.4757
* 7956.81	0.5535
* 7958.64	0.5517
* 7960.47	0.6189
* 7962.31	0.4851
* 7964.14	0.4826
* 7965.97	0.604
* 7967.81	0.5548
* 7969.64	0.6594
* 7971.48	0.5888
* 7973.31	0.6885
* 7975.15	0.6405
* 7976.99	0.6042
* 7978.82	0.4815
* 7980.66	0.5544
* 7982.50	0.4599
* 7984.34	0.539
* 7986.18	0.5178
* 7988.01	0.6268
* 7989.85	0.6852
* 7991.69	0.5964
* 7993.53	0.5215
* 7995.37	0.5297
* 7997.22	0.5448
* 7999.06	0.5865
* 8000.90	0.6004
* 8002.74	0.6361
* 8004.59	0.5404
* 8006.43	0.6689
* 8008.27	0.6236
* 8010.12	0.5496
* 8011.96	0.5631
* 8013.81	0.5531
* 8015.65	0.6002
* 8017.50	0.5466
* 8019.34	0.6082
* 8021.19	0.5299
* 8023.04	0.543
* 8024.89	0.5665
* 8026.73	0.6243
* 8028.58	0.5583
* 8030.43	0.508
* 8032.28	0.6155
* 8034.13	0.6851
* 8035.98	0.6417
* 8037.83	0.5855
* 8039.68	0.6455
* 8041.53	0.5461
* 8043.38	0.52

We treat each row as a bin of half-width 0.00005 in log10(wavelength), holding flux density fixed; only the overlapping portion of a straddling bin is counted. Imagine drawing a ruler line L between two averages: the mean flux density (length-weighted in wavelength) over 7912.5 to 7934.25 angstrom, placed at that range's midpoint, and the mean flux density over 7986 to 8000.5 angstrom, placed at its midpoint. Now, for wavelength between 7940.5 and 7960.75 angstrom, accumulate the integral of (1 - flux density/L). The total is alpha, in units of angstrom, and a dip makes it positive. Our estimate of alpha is 1.21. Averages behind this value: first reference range 0.548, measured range 0.527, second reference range 0.58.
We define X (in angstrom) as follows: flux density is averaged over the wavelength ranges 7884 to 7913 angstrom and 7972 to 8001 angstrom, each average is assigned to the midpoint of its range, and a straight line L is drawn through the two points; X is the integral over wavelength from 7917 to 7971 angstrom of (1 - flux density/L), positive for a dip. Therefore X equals 3.70 angstrom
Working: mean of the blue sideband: 0.583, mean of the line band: 0.538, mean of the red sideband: 0.573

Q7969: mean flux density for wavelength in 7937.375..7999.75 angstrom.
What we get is 0.553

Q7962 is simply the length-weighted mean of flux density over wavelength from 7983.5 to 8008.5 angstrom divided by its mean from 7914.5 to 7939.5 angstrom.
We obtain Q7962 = 1.08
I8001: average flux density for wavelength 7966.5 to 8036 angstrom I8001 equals 0.582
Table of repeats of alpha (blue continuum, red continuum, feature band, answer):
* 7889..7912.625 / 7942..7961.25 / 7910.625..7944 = 1.2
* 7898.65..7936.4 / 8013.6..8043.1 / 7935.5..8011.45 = 1.5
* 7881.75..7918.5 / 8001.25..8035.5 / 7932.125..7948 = 1.7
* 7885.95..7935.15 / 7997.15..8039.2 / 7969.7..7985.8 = 0.2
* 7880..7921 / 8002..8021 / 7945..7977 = 1.1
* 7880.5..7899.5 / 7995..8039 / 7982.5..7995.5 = 0.4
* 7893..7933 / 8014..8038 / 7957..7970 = 0.3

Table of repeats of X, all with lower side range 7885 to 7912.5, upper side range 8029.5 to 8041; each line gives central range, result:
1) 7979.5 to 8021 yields 2.04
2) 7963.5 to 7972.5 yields 0.21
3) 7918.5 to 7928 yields 0.61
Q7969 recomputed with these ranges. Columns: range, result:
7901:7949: 0.546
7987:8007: 0.593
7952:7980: 0.568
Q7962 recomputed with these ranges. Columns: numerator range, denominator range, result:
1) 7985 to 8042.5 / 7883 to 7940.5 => 1.04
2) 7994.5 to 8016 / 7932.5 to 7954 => 1.12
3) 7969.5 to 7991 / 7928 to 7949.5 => 1.12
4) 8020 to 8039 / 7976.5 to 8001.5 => 1.05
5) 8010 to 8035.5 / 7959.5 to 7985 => 1.01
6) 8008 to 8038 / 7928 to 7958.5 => 1.11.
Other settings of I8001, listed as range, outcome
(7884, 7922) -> 0.579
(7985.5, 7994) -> 0.596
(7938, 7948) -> 0.511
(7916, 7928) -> 0.554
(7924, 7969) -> 0.53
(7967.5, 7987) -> 0.572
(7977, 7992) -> 0.559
